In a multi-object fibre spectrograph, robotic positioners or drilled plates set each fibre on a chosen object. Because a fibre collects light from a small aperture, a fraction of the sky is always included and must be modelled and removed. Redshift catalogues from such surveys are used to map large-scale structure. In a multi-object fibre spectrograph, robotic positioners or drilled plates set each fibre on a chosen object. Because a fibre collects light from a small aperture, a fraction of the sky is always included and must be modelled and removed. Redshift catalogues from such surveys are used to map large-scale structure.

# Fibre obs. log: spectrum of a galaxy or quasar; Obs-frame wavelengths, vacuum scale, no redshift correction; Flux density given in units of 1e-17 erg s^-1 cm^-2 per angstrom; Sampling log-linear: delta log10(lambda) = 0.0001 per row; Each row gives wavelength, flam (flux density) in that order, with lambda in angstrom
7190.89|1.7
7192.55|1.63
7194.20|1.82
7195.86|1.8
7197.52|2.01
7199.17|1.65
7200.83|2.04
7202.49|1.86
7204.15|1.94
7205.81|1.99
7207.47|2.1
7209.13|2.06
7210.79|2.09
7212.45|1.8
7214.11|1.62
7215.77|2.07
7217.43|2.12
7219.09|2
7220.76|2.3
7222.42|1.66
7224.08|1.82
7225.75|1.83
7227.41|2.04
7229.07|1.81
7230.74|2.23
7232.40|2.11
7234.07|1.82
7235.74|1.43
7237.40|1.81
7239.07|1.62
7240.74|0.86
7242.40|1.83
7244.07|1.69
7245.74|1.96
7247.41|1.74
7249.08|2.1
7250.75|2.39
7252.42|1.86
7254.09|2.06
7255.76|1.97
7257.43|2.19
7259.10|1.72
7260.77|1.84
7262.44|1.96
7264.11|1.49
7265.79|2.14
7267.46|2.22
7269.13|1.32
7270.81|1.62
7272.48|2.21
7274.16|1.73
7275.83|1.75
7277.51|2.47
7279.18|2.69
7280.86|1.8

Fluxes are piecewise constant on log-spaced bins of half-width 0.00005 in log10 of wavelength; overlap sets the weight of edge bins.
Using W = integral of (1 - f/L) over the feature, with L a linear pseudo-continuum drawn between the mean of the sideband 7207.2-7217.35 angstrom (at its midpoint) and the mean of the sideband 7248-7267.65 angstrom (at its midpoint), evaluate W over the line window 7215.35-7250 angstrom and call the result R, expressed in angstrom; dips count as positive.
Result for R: 2.2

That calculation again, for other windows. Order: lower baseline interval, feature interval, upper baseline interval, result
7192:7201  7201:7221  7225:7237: -1.5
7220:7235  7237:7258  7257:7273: 0.6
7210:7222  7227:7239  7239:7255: 0.2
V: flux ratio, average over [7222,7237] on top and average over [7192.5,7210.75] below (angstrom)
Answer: 0.97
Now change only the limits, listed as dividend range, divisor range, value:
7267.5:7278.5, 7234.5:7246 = 1.19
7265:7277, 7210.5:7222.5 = 0.95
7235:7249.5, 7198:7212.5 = 0.85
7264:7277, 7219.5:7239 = 0.98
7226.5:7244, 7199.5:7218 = 0.89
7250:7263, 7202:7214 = 1.02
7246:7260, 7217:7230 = 1.03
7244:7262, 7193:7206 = 1.05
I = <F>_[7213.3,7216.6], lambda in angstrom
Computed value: 1.85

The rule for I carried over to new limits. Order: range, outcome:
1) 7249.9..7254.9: 2.1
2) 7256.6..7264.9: 1.84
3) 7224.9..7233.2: 2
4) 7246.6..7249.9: 1.92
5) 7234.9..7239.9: 1.62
